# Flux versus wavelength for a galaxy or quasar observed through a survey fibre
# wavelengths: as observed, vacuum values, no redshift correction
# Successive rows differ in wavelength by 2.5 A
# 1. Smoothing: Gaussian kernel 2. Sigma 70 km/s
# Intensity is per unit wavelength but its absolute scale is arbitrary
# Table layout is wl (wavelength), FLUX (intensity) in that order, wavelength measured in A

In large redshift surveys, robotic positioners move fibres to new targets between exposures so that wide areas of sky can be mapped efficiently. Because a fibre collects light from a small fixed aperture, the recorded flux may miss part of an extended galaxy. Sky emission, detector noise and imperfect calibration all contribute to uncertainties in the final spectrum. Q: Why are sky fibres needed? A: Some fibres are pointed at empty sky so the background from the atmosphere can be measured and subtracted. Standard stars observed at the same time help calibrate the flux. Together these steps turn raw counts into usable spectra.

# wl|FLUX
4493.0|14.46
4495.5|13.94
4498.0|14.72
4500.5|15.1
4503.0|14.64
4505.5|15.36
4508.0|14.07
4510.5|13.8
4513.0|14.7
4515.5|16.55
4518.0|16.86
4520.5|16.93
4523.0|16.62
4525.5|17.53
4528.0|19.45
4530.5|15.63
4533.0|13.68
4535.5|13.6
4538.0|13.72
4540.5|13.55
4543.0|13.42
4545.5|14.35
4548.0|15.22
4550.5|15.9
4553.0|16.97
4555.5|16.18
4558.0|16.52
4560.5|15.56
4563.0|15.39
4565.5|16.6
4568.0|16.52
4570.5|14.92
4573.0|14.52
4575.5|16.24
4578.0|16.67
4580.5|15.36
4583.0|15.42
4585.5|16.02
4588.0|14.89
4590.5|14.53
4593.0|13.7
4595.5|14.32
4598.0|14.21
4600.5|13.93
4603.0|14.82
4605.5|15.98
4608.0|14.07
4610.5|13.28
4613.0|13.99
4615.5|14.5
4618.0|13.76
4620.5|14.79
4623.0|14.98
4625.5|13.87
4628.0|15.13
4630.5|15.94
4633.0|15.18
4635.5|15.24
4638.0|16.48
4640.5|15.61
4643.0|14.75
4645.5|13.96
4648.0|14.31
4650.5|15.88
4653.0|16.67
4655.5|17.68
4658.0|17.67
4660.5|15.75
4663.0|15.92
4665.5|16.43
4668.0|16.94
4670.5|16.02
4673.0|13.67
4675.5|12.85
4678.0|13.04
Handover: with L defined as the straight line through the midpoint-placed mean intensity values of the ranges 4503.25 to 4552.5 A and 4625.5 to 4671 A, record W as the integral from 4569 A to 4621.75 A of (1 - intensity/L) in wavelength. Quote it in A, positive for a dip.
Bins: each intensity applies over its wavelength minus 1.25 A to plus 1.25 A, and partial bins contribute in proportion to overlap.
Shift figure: 2.8 A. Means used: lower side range 15.3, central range 14.8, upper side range 15.8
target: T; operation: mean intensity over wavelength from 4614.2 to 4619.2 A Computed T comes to 14.1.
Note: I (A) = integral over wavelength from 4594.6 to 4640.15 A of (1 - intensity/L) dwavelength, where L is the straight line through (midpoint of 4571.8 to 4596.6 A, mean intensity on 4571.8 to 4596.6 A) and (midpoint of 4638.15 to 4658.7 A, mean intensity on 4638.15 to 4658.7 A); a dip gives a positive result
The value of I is 2.3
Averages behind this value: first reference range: 15.2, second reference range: 15.8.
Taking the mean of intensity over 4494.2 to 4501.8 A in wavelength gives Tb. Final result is 14.6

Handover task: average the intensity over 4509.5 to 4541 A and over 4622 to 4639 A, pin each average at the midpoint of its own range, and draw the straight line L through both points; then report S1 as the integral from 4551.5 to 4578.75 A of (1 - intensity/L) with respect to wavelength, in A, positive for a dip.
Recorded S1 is -0.9 A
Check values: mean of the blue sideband 15.6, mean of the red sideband 15.2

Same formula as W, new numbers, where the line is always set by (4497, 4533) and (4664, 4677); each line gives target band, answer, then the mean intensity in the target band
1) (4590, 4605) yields 1.09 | 14.3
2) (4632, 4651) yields 0.16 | 15.1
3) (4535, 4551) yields 1.50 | 14.2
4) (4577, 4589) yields -0.12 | 15.7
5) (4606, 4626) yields 1.49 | 14.2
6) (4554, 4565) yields -0.27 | 16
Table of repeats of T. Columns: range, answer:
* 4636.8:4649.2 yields 15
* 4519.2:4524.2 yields 16.8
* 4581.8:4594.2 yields 14.9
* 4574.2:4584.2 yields 15.9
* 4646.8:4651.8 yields 15.1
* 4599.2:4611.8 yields 14.4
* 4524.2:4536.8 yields 16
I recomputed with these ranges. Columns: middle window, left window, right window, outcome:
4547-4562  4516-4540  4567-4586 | -0.2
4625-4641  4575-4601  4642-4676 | 0.0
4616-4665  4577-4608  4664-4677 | -1.2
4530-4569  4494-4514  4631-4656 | -0.8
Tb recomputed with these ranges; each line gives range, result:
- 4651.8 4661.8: 16.9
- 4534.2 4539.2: 13.7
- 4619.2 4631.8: 14.9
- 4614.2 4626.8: 14.4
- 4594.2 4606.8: 14.6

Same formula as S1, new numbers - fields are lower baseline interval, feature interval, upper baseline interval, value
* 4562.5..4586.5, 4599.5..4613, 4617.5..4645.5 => 0.87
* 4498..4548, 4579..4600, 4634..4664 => 1.00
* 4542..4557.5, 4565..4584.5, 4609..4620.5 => -1.15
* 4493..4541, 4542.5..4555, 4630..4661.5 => 0.06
